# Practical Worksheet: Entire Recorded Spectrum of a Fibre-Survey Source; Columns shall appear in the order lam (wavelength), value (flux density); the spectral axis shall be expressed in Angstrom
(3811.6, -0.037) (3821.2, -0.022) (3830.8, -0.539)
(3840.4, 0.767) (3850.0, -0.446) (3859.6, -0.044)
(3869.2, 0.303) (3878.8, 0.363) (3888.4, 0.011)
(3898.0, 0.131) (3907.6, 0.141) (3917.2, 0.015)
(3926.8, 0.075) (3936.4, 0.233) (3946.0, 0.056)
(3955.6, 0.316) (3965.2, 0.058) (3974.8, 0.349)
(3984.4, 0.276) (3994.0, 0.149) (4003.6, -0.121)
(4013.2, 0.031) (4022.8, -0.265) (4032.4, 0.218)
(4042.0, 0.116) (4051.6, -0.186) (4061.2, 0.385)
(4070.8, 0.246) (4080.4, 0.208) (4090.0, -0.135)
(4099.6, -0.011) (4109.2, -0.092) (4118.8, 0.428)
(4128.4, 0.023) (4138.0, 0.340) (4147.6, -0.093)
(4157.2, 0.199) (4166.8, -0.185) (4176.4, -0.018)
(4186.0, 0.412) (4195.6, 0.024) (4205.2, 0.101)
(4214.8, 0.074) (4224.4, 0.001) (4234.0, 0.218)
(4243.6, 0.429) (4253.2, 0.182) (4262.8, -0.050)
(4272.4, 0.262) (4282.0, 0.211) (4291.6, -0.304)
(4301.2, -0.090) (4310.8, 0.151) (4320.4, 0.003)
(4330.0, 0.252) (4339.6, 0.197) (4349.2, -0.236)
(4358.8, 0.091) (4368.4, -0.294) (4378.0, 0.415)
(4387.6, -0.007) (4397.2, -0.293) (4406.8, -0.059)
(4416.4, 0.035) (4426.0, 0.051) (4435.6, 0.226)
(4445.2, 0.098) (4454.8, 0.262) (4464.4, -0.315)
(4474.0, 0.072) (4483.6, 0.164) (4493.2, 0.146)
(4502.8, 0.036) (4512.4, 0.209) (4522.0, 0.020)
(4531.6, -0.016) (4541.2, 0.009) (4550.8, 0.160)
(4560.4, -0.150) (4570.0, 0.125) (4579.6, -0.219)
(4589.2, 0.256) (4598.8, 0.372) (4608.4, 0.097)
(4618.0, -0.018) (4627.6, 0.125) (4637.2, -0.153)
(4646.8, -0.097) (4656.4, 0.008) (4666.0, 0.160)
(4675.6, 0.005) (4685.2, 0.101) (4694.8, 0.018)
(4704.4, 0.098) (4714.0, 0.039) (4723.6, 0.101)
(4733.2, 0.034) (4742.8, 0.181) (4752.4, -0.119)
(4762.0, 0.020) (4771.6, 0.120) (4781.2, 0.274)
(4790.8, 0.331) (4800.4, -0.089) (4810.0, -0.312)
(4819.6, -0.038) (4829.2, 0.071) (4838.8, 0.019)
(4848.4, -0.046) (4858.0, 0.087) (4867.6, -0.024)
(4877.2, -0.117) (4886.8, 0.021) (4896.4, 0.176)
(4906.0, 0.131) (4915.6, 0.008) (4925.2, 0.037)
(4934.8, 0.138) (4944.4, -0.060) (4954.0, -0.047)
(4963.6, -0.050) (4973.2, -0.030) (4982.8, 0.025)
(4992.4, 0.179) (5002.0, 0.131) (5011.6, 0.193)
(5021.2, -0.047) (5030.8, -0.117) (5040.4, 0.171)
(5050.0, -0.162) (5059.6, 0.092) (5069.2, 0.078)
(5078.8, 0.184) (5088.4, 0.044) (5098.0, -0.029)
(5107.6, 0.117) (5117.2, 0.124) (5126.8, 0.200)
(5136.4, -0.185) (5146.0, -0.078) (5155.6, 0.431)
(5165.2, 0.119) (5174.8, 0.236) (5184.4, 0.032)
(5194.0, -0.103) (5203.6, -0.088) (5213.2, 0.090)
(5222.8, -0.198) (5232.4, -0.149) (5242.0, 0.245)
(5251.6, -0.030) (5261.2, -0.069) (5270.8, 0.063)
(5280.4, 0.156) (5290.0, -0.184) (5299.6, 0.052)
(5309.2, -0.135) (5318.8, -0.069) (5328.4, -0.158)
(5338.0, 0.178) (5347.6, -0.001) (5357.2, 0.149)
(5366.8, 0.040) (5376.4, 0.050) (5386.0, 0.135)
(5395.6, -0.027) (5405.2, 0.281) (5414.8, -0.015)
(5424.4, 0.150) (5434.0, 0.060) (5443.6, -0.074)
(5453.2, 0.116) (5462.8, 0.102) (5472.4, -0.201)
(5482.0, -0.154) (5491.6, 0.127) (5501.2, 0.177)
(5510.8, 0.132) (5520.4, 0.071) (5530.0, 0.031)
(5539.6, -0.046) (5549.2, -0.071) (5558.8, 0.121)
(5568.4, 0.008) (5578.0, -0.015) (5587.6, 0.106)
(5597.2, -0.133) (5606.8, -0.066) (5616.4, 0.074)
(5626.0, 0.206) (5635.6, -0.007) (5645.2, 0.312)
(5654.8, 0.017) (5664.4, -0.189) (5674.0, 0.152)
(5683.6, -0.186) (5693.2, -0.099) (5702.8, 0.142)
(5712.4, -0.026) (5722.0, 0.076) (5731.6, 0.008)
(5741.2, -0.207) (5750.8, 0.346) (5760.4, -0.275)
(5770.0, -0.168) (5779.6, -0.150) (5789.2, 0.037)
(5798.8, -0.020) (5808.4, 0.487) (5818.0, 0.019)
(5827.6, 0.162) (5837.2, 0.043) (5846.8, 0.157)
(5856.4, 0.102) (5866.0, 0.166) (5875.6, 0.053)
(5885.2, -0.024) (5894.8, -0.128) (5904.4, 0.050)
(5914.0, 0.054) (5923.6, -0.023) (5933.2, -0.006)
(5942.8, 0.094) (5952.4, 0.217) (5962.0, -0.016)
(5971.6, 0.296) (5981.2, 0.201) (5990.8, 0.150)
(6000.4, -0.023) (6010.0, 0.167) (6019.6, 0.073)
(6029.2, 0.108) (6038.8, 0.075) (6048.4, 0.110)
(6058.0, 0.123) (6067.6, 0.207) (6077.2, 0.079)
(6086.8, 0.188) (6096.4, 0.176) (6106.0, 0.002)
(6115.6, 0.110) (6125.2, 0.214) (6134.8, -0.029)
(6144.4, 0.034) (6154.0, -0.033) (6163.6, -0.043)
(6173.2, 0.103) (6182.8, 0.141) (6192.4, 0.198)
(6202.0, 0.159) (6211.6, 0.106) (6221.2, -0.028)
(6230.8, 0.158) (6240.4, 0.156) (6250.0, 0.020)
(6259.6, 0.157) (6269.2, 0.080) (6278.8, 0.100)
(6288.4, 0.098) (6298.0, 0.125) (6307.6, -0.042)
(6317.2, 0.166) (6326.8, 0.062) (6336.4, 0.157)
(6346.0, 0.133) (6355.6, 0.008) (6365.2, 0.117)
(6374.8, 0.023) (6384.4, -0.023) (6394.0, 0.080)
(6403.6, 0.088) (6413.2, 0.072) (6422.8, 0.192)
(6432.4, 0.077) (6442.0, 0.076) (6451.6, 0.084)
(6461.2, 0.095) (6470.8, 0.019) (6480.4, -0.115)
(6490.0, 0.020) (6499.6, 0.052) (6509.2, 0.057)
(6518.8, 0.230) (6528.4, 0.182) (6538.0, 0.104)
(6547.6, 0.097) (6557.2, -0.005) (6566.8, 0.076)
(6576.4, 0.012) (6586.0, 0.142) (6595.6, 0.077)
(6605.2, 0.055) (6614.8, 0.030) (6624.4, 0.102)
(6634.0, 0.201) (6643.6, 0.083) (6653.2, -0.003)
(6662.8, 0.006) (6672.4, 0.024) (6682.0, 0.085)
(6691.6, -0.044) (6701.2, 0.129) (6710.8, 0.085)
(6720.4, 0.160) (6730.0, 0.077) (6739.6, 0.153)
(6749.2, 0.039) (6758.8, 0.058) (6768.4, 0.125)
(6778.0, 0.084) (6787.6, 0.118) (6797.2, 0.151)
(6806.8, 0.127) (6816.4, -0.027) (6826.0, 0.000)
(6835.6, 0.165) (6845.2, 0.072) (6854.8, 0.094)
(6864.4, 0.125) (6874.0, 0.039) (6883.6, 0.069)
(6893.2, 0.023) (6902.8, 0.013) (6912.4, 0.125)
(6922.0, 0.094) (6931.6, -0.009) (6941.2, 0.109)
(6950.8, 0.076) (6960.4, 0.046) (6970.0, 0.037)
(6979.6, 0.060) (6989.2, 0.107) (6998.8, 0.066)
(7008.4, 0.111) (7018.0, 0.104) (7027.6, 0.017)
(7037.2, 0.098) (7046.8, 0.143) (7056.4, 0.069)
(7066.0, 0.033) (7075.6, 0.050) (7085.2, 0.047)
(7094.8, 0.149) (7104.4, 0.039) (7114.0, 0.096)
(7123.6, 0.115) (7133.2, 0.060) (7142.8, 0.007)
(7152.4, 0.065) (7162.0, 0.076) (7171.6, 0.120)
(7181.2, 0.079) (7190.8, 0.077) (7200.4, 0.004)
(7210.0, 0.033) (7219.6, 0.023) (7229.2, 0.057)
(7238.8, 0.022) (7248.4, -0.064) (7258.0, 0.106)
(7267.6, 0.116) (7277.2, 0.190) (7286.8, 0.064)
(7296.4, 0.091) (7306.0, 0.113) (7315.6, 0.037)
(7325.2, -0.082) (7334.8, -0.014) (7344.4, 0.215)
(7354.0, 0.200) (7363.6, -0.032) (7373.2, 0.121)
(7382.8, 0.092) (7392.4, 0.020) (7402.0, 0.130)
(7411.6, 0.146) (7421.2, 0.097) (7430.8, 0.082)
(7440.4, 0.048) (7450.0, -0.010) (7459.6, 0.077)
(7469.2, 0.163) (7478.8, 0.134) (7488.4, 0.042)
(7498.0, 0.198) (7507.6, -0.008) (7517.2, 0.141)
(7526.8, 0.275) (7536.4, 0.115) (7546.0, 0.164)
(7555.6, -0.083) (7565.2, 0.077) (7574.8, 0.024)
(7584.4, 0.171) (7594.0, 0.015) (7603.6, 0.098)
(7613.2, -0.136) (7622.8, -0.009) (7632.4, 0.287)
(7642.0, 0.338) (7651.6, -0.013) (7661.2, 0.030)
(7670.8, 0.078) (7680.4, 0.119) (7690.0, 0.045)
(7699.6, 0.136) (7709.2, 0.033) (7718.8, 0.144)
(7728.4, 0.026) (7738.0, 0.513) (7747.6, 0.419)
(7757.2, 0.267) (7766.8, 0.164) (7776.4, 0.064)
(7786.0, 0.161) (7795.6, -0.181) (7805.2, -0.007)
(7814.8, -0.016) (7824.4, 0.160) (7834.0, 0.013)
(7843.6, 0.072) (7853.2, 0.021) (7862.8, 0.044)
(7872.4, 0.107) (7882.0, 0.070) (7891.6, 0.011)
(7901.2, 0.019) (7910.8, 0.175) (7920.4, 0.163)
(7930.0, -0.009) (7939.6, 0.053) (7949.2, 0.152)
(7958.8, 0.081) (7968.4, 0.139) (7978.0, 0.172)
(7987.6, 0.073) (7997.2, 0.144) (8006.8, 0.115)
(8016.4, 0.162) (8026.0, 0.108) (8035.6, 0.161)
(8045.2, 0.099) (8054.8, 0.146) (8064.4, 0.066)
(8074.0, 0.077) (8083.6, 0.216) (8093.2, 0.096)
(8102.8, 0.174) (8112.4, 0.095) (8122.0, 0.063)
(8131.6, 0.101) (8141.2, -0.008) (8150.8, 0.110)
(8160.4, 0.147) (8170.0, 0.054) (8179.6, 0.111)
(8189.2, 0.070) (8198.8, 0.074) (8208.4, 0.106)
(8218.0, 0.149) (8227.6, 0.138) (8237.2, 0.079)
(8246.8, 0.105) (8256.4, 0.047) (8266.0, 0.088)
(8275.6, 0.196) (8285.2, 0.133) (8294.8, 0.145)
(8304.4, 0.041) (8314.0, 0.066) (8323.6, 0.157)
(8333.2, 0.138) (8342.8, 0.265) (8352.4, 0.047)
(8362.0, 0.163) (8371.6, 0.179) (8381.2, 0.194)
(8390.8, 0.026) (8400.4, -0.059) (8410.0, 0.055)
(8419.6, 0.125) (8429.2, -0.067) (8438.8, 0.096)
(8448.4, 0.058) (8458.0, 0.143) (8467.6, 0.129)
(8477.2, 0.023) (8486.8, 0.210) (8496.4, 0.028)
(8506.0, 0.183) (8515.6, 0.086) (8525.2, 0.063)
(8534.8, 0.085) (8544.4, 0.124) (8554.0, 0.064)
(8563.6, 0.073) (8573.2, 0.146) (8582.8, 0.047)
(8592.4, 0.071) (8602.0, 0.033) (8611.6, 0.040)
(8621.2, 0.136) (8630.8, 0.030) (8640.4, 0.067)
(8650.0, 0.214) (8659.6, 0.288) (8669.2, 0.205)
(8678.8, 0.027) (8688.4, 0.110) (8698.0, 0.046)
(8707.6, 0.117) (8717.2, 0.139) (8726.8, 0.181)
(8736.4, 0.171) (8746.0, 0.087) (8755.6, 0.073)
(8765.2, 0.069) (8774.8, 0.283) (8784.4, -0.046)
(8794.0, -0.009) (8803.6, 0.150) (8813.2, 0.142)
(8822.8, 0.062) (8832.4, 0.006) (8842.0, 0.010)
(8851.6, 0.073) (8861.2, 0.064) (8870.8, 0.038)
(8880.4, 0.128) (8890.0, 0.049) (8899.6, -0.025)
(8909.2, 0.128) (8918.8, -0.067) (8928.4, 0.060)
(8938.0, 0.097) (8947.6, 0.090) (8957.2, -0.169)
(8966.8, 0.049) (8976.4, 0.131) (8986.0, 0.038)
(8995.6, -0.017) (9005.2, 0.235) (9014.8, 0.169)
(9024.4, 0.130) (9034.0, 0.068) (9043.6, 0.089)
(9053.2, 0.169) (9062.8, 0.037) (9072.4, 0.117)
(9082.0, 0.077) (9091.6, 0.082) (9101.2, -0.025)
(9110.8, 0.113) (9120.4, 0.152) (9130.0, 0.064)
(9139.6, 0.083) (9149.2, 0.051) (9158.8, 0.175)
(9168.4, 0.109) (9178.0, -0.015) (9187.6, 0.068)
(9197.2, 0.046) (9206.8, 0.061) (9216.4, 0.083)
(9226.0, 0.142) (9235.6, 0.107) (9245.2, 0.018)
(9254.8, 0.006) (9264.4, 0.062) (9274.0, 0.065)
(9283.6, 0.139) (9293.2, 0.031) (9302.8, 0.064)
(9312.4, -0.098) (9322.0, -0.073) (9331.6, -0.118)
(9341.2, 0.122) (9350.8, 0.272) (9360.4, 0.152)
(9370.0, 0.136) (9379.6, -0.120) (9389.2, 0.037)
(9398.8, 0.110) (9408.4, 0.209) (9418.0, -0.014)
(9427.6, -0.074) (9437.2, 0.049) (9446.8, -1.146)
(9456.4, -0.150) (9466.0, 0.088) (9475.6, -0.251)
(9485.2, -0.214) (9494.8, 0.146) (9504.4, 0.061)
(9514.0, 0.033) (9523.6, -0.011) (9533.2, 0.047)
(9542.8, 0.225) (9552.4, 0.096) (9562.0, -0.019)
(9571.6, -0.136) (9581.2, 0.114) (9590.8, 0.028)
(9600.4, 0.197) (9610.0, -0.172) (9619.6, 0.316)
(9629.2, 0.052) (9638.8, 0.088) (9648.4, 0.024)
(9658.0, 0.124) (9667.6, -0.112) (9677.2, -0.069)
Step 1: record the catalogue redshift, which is 1.08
